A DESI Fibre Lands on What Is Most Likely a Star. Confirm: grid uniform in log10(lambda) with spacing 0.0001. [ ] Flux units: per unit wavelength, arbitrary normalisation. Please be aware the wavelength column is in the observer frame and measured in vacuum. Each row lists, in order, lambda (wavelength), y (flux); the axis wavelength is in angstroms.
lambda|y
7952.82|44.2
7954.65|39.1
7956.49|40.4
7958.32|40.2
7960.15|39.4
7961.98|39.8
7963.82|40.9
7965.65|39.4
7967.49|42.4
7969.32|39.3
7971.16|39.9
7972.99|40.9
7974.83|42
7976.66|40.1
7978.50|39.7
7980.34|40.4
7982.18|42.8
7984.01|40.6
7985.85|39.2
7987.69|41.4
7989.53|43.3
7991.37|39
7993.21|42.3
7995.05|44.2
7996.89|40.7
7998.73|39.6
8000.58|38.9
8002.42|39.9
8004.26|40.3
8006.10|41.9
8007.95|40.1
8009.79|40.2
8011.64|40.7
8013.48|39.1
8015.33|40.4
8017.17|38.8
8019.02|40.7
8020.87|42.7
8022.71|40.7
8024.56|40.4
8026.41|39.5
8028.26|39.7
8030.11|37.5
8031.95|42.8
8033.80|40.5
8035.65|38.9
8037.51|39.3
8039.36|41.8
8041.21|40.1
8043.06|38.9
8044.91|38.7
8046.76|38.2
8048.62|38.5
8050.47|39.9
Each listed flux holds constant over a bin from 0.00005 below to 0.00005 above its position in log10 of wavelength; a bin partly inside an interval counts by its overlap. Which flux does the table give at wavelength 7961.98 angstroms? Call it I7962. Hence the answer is 39.8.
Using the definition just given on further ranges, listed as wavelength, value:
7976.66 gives 40.1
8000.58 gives 38.9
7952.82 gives 44.2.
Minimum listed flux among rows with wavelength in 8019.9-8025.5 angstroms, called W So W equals 40.4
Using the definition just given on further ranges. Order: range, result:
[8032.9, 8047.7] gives 38.2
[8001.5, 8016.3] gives 39.1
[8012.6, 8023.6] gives 38.8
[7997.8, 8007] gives 38.9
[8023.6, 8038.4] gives 37.5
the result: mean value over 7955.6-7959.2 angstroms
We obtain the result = 40.3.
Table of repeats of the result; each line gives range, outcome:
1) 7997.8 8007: 40.1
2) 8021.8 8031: 39.5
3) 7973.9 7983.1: 41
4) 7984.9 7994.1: 41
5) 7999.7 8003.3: 39.4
